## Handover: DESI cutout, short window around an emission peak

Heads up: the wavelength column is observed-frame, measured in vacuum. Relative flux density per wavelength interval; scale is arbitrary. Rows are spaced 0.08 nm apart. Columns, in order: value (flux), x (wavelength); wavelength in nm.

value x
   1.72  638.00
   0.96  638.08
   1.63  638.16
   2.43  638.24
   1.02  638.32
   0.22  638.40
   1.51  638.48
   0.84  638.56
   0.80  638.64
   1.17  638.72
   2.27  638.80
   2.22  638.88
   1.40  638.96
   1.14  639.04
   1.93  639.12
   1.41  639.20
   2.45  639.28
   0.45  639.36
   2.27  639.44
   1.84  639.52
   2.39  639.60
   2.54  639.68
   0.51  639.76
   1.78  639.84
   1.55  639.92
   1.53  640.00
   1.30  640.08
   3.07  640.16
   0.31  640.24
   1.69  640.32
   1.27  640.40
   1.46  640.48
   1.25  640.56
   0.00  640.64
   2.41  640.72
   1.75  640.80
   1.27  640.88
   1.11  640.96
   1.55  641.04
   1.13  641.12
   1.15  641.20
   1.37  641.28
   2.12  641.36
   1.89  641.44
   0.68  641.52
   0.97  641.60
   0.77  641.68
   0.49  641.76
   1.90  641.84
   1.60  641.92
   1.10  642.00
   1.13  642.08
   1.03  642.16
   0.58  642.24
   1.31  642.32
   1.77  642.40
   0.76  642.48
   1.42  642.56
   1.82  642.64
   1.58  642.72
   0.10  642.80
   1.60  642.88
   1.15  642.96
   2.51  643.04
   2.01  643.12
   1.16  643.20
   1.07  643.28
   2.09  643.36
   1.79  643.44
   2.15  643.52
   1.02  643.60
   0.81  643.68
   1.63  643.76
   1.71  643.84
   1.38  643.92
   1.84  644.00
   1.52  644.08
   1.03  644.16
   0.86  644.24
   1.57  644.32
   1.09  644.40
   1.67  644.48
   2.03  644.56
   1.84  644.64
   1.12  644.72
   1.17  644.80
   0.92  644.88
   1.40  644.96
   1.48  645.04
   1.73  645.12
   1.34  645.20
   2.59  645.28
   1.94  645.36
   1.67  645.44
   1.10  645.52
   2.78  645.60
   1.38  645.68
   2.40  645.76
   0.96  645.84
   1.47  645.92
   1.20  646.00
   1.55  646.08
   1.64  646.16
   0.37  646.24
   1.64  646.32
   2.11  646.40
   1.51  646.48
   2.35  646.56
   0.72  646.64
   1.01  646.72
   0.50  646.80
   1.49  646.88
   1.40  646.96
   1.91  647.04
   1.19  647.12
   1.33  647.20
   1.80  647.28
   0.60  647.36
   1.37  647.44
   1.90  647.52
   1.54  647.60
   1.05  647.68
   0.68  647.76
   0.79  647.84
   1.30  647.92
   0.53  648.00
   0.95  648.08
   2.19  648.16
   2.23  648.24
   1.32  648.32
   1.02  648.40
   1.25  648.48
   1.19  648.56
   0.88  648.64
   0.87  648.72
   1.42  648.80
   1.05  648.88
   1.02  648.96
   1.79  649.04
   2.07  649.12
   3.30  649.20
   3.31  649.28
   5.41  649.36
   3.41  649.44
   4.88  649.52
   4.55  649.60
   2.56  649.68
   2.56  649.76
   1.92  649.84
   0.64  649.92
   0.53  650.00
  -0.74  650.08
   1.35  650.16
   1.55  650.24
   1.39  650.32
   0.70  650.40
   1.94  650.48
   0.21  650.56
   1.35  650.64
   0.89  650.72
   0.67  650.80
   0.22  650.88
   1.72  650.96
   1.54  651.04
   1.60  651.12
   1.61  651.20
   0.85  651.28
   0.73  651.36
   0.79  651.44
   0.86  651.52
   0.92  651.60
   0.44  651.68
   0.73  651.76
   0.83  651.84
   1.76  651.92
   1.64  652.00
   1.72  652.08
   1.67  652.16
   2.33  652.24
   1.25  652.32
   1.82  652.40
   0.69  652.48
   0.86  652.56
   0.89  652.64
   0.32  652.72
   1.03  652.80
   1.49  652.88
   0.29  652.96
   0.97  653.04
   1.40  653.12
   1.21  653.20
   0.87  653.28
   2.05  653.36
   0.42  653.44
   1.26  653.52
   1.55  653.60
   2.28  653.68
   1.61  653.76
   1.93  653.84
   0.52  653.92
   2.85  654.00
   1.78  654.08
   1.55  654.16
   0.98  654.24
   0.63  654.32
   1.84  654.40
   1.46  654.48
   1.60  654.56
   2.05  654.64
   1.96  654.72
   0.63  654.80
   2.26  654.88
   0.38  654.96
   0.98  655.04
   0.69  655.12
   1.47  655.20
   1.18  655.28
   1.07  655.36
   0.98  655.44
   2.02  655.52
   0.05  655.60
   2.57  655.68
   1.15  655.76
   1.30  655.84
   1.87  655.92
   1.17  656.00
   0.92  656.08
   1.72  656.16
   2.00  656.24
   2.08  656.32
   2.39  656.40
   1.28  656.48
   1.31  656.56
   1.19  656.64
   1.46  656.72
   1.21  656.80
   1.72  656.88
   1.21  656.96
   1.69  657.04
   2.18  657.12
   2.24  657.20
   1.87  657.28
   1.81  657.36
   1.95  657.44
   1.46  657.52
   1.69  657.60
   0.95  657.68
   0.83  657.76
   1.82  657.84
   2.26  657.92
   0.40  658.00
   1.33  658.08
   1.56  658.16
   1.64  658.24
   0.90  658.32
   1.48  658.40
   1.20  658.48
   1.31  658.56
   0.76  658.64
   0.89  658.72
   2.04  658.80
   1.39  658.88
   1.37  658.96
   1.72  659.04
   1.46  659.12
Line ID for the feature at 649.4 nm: H-beta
